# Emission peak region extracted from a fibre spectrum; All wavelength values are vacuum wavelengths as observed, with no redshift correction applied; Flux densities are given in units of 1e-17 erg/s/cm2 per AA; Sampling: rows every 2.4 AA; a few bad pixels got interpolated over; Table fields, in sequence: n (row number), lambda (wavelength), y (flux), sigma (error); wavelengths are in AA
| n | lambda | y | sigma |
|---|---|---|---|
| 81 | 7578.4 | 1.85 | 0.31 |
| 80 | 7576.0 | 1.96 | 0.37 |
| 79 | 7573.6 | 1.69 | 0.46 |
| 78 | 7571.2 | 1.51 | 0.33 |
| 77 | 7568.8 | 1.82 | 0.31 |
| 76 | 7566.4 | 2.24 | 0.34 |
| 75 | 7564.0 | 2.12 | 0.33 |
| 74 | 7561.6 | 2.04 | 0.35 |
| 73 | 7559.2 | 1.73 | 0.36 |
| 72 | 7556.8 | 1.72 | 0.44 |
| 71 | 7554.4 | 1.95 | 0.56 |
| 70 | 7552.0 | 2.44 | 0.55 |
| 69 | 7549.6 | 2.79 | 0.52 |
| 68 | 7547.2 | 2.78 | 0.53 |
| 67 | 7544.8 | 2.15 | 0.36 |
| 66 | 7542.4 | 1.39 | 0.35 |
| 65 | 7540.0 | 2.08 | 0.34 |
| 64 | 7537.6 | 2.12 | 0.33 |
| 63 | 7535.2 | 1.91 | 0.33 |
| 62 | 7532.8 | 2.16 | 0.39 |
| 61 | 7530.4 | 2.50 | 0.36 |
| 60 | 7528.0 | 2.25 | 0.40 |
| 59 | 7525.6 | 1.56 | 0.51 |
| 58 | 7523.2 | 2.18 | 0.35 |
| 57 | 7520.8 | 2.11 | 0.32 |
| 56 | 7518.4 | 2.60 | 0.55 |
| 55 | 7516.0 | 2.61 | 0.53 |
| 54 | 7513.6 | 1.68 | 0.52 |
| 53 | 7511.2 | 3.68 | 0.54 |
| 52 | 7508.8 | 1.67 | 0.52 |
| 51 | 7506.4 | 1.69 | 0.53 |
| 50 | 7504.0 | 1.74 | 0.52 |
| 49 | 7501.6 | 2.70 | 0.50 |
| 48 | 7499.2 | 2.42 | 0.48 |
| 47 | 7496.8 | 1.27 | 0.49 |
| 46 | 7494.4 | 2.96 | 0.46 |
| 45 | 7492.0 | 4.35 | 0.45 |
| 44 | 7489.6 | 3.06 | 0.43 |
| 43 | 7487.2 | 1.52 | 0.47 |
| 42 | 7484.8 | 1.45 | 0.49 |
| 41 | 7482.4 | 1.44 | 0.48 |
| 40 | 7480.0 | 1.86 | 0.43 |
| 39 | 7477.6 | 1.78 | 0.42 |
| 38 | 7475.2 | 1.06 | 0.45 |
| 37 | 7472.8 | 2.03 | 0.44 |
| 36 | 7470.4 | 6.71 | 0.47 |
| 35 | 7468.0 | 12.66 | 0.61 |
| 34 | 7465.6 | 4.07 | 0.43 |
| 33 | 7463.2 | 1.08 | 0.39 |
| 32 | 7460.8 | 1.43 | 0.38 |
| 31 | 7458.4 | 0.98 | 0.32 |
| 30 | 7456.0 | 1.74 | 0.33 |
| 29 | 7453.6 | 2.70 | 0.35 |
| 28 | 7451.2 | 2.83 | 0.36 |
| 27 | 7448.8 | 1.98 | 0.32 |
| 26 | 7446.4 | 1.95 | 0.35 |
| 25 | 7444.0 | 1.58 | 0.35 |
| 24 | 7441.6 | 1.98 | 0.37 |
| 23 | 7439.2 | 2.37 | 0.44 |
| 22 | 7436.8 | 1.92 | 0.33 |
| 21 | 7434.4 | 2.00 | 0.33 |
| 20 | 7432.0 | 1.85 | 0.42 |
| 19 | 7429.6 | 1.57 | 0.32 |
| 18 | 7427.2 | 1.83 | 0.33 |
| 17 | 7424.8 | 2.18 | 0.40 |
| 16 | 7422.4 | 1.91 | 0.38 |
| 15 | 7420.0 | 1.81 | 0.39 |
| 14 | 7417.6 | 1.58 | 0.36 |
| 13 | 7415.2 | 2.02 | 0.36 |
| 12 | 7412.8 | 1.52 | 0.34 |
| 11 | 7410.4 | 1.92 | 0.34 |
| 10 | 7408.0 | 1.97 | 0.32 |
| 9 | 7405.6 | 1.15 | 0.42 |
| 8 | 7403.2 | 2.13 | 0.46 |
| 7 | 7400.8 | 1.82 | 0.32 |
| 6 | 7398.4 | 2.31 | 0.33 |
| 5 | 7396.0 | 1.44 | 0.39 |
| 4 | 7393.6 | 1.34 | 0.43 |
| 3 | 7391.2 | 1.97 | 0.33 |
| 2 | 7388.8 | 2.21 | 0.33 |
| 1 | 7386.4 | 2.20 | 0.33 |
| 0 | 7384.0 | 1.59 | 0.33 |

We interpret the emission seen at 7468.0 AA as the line H-alpha 6563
